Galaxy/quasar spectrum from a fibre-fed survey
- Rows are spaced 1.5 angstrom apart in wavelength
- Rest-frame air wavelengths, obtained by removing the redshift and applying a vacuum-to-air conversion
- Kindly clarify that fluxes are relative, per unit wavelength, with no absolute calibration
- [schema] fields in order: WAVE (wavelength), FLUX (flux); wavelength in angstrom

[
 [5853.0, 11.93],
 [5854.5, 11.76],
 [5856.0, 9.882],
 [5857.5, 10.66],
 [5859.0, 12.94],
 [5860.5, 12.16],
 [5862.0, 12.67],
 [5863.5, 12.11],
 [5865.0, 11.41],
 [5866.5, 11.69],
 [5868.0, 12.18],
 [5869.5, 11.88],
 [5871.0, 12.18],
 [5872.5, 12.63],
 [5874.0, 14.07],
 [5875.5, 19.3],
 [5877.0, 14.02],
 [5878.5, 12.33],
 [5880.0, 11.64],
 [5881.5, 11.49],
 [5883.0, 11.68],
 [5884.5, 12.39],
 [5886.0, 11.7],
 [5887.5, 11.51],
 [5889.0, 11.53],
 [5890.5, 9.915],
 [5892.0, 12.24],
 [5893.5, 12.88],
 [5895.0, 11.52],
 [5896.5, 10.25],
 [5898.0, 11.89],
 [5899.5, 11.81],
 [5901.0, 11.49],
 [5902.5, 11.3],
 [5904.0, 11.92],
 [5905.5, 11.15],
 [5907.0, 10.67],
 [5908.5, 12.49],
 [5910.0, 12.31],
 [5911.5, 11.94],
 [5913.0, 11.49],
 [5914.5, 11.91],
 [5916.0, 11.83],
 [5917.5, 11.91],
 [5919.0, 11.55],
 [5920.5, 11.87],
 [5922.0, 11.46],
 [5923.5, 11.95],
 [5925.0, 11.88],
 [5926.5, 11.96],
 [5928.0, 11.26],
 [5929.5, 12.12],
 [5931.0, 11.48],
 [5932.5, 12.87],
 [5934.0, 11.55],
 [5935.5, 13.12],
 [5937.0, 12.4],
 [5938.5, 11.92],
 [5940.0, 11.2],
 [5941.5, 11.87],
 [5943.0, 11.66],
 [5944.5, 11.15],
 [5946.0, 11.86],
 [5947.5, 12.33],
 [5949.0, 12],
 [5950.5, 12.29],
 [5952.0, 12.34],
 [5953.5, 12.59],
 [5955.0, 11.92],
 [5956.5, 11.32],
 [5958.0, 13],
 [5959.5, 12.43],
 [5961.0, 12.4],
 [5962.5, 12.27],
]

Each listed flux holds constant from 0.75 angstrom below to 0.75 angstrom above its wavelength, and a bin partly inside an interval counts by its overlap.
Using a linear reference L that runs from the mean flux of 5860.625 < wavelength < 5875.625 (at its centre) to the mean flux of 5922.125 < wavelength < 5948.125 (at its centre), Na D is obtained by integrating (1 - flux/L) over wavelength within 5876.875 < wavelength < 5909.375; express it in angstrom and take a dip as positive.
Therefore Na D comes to 1.9 angstrom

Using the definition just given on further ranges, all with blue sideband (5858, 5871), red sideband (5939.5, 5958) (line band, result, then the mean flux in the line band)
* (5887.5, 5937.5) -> 1.1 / 11.7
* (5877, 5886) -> 0.0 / 12.1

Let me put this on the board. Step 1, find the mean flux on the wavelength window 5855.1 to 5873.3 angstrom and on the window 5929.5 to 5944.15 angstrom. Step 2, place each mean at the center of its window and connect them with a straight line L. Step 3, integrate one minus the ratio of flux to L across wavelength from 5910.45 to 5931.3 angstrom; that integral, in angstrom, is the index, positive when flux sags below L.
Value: 0.3 angstrom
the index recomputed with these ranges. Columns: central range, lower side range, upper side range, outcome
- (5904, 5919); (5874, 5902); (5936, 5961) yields 0.52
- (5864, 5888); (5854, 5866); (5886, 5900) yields -2.13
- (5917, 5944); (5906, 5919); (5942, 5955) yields 0.05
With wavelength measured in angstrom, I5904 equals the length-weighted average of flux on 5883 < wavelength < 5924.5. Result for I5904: 11.7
